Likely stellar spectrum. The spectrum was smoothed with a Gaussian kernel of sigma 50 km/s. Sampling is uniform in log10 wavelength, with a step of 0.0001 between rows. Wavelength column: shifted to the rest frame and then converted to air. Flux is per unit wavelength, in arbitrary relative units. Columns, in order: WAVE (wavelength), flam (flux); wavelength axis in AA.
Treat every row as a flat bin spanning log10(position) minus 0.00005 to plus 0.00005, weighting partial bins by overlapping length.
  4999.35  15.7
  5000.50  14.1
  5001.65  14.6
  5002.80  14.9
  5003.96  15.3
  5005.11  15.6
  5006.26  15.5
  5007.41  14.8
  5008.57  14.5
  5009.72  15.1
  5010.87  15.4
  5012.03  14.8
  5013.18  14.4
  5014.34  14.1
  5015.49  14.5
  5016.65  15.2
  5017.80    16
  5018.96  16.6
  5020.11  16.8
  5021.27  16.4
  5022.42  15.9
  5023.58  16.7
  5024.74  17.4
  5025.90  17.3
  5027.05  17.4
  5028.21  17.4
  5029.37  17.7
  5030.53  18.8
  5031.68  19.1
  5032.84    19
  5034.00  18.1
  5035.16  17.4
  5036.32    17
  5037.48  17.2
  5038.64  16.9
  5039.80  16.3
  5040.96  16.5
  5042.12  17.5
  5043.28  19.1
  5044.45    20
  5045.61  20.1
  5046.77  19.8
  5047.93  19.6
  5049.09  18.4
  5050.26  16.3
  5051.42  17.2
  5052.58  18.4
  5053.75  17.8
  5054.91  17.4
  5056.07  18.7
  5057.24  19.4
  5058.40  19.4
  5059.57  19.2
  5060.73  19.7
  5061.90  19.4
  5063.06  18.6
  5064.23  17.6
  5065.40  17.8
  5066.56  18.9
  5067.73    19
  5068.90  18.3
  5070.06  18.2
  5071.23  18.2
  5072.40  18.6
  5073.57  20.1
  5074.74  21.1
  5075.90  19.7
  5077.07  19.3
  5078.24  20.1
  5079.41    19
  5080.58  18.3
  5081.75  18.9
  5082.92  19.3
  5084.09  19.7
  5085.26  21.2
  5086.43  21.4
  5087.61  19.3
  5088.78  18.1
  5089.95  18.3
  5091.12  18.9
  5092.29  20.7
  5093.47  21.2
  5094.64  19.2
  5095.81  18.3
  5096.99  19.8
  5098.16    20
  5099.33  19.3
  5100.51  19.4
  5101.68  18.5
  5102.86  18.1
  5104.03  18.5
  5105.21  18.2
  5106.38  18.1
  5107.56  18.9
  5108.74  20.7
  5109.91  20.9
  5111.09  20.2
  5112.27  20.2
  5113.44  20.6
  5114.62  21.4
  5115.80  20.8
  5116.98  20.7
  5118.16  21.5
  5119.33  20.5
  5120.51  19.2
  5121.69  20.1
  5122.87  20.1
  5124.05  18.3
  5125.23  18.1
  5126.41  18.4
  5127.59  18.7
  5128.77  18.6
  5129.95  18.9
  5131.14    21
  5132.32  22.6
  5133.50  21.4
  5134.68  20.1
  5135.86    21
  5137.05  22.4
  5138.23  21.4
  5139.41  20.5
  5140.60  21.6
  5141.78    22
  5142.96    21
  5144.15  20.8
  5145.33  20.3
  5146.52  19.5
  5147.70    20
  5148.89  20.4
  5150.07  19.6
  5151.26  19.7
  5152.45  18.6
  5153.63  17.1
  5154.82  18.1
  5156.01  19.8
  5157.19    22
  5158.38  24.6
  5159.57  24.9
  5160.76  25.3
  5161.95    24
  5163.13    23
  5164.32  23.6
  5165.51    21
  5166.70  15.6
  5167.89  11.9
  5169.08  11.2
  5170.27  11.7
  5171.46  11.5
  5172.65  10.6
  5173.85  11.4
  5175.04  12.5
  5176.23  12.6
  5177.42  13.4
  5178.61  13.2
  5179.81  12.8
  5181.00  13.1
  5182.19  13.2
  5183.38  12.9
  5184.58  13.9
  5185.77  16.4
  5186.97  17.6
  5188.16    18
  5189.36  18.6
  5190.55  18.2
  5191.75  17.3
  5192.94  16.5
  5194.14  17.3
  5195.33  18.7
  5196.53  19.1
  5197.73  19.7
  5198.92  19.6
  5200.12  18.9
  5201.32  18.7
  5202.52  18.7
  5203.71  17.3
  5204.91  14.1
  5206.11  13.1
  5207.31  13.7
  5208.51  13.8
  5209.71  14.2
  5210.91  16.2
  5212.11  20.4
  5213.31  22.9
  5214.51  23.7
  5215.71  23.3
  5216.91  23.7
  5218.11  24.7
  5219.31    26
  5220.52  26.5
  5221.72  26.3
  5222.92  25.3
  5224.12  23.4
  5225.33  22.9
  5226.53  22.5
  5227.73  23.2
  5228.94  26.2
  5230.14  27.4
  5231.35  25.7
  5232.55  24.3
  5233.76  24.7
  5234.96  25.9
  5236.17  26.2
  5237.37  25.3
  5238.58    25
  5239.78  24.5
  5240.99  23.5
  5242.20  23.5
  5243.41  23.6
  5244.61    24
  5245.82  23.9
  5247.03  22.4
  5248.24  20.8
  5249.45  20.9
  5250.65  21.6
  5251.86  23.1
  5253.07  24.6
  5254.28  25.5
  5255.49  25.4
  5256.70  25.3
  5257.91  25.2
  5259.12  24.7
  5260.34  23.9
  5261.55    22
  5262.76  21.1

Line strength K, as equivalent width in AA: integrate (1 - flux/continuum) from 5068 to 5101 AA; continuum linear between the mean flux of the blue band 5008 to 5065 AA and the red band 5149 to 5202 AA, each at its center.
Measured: -3.9 AA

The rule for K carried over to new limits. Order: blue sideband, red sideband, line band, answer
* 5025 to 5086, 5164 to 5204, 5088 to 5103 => -1.3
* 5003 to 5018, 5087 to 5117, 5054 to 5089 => -2.2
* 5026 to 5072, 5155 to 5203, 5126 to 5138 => -2.0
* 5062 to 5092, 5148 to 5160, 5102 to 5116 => 0.0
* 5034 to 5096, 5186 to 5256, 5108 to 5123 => -0.6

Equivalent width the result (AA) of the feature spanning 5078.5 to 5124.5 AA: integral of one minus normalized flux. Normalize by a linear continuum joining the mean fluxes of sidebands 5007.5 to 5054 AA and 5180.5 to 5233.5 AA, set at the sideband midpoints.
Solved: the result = -3.78 AA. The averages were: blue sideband 17.1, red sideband 19.8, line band 19.6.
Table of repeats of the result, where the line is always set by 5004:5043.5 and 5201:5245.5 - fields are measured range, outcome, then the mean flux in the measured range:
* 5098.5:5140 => -1.36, 19.9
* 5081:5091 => -0.63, 19.5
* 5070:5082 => -0.83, 19.3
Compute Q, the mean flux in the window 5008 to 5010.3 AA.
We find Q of 14.8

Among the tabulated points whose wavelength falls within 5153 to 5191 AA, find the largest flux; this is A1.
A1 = 25.3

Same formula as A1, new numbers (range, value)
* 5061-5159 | 24.6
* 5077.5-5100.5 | 21.4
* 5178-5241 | 27.4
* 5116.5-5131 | 21.5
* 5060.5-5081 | 21.1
